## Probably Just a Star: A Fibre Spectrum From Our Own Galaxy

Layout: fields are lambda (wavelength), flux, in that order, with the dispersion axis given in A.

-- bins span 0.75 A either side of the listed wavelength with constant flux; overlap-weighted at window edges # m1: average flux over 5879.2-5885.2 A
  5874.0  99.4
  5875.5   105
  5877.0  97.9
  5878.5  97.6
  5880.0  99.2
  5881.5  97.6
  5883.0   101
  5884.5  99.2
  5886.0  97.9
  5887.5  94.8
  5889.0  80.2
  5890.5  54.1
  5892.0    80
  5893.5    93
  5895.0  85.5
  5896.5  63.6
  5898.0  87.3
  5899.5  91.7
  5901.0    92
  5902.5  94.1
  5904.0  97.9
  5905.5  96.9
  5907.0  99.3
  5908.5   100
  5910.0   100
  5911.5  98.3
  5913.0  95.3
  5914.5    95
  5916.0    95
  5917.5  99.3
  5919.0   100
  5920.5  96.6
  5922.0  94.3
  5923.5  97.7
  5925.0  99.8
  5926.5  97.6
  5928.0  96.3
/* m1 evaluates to 99.2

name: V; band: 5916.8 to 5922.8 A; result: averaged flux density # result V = 97.5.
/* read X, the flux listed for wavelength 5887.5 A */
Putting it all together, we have 94.8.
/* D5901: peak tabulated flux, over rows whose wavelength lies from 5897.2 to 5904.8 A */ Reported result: 97.9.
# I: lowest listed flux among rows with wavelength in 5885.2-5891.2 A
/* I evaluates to 54.1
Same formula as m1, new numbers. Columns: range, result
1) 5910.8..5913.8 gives 96.7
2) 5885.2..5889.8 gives 90.7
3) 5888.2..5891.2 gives 67.8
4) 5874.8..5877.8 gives 101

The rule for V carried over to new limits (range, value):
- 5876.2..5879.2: 97.9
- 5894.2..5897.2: 75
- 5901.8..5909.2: 97.6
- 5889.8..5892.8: 67.7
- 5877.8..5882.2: 98.1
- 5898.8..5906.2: 94.5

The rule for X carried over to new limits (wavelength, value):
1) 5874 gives 99.4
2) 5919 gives 100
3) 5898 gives 87.3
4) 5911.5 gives 98.3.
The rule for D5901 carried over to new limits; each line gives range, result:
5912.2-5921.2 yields 100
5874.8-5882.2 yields 105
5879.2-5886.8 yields 101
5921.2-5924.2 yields 97.7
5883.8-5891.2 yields 99.2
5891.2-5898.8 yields 93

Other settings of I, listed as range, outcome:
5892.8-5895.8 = 85.5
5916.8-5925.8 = 94.3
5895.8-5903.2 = 63.6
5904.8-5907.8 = 96.9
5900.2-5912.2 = 92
